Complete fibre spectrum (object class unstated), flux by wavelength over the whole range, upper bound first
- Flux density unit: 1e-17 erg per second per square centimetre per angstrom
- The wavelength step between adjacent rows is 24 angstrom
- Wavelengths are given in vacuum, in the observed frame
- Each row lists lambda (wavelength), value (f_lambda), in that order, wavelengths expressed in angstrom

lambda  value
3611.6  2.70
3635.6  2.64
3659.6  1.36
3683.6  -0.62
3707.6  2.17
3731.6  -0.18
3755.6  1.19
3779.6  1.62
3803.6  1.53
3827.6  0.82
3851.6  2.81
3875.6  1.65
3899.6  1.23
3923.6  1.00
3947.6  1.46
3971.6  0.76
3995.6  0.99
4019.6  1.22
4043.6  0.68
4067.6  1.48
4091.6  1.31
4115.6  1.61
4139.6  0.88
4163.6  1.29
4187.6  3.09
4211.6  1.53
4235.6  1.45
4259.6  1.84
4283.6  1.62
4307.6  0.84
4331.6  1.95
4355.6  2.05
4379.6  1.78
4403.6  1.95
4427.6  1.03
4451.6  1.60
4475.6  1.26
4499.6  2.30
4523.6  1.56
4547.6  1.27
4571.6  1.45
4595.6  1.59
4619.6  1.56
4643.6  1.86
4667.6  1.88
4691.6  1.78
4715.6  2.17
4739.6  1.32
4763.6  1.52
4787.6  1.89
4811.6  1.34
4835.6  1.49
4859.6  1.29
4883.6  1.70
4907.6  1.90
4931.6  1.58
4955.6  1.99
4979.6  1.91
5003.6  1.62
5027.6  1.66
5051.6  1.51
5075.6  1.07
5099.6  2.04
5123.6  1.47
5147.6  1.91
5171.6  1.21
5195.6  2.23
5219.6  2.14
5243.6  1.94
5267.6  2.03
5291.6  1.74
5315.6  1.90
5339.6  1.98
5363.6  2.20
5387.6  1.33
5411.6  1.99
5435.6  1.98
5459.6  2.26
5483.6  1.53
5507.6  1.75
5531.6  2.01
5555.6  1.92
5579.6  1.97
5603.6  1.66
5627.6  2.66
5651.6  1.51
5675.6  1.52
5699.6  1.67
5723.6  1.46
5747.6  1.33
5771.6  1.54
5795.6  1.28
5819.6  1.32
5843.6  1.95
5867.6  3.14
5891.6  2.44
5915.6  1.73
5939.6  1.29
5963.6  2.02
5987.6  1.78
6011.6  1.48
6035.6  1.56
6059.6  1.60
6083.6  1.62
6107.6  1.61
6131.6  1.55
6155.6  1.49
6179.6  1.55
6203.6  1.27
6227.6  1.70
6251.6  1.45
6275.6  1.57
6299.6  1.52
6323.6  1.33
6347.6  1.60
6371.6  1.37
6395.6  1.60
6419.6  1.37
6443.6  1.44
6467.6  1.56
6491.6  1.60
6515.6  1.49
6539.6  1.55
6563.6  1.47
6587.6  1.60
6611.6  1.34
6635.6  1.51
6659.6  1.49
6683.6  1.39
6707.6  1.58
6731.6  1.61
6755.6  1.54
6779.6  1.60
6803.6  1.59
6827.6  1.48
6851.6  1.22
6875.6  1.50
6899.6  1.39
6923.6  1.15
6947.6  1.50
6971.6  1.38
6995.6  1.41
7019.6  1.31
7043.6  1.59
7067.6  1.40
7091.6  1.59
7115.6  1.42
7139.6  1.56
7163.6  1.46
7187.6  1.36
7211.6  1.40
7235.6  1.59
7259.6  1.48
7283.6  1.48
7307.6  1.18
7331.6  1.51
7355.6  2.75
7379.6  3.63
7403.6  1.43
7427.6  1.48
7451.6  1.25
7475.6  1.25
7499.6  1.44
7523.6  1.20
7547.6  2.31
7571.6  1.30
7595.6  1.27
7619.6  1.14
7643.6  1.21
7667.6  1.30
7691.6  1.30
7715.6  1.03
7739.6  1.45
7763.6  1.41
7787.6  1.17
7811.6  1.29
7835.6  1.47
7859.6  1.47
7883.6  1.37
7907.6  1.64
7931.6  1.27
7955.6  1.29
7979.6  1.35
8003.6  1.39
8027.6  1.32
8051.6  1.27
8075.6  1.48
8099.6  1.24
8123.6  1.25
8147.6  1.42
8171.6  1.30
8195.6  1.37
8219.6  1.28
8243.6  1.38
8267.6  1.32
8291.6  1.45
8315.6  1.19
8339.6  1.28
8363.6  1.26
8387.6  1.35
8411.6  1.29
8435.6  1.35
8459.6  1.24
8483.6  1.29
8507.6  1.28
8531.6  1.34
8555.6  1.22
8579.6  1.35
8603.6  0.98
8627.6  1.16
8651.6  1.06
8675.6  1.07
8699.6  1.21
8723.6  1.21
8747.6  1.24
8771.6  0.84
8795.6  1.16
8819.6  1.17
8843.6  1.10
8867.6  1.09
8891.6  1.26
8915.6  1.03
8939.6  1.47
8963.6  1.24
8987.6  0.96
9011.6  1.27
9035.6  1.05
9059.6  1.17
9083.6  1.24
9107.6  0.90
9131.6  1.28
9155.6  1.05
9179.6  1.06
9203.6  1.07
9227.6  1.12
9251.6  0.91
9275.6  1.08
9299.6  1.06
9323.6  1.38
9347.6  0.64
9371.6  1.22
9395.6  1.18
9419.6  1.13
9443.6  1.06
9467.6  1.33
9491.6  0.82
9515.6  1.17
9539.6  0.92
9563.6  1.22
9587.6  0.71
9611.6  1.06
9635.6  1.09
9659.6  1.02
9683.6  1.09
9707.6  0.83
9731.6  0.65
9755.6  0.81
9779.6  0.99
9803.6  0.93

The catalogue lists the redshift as 0.12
